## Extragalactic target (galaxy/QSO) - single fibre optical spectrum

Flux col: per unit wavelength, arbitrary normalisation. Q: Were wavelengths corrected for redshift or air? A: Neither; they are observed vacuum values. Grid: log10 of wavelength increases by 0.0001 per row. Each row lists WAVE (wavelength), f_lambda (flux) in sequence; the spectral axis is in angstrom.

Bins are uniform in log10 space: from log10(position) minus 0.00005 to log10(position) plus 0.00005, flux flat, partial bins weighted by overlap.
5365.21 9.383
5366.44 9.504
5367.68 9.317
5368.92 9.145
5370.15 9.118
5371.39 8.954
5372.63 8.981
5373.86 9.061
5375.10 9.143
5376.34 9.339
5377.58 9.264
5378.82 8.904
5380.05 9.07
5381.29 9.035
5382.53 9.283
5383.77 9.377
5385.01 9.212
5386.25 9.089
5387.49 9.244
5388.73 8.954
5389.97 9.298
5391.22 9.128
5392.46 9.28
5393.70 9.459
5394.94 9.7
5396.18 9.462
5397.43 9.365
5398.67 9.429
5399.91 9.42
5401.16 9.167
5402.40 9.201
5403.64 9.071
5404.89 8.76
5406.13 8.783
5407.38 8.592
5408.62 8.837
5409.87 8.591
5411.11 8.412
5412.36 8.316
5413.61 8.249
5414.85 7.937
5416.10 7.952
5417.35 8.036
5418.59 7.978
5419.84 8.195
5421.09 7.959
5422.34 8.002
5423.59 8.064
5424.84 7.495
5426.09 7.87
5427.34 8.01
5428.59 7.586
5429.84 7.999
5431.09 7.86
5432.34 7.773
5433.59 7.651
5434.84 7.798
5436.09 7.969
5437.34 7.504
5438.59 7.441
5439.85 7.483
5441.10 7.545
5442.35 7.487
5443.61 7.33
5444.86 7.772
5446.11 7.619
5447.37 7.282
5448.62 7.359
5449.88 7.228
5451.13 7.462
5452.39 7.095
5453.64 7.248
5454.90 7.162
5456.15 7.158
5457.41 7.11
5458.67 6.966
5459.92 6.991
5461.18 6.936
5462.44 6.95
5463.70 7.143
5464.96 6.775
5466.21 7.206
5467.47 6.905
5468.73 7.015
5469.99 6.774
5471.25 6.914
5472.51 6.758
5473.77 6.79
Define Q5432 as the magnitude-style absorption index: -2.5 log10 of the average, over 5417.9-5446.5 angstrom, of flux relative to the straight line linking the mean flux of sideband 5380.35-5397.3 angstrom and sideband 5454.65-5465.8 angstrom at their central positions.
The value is 0.02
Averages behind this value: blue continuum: 9.27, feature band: 7.76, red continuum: 7.02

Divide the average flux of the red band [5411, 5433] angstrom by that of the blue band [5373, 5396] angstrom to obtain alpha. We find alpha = 0.86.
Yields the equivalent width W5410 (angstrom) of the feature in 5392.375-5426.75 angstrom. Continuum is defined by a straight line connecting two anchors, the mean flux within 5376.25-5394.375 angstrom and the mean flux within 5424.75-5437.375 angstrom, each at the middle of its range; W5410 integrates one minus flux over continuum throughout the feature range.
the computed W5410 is -0.61 angstrom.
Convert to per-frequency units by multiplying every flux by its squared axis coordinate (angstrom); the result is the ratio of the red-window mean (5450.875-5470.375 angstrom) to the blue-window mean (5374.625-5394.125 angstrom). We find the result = 0.79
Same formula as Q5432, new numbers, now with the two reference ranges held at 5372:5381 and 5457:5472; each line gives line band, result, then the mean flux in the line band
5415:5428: 0.01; 7.95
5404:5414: -0.03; 8.58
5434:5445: 0.00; 7.59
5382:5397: -0.06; 9.29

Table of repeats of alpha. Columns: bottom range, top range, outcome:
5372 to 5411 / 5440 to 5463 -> 0.80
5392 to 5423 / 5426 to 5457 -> 0.86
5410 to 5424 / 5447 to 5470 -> 0.87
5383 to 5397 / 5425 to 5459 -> 0.81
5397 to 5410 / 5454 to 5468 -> 0.78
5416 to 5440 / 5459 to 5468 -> 0.89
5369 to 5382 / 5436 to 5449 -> 0.83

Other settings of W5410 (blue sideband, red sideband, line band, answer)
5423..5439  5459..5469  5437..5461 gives 0.1 angstrom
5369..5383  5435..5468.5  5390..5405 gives -1.3 angstrom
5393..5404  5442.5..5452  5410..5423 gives 0.8 angstrom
